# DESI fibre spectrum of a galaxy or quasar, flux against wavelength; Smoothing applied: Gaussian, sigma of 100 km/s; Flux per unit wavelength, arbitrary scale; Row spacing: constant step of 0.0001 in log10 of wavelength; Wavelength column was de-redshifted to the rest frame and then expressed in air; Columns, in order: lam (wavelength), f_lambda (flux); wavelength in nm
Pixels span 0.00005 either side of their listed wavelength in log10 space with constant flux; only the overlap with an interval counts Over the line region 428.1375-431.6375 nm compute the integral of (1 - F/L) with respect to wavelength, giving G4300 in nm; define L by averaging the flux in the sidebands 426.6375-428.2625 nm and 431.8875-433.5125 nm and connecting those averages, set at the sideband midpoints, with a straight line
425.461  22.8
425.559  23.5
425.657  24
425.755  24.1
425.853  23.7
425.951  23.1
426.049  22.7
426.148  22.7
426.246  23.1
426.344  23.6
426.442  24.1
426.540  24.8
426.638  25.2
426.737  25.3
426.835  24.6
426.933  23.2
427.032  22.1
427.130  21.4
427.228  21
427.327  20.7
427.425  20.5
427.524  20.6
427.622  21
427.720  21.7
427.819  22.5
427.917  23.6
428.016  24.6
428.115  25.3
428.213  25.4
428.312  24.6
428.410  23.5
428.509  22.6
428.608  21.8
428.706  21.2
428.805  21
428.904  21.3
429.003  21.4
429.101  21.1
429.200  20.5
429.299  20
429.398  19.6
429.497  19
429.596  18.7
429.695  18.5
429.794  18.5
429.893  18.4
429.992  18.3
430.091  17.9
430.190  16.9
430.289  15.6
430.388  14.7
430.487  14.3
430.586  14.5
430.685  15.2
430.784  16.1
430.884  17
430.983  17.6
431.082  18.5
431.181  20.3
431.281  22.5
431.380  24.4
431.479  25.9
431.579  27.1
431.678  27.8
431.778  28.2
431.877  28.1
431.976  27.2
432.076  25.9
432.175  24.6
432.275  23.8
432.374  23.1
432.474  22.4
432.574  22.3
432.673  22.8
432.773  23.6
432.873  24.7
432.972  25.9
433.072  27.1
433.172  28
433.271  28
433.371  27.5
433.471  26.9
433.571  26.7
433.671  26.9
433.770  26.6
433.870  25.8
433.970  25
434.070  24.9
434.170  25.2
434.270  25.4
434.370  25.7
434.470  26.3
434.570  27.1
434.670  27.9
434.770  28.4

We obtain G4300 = 0.591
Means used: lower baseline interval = 22.8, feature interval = 19.9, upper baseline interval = 25.3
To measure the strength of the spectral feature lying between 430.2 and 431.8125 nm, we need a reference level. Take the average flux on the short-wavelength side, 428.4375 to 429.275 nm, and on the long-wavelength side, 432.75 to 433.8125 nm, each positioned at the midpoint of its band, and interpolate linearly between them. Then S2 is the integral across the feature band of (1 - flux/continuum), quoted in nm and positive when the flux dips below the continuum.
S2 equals 0.28 nm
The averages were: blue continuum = 21.4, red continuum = 26.6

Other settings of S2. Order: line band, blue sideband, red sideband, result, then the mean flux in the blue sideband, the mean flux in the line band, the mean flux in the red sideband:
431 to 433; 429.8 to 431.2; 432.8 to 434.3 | -0.279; 16.8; 24.3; 26.3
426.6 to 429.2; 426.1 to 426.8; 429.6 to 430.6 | -0.163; 24.1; 22.5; 16.9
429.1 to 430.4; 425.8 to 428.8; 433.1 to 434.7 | 0.313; 23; 18.4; 26.5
